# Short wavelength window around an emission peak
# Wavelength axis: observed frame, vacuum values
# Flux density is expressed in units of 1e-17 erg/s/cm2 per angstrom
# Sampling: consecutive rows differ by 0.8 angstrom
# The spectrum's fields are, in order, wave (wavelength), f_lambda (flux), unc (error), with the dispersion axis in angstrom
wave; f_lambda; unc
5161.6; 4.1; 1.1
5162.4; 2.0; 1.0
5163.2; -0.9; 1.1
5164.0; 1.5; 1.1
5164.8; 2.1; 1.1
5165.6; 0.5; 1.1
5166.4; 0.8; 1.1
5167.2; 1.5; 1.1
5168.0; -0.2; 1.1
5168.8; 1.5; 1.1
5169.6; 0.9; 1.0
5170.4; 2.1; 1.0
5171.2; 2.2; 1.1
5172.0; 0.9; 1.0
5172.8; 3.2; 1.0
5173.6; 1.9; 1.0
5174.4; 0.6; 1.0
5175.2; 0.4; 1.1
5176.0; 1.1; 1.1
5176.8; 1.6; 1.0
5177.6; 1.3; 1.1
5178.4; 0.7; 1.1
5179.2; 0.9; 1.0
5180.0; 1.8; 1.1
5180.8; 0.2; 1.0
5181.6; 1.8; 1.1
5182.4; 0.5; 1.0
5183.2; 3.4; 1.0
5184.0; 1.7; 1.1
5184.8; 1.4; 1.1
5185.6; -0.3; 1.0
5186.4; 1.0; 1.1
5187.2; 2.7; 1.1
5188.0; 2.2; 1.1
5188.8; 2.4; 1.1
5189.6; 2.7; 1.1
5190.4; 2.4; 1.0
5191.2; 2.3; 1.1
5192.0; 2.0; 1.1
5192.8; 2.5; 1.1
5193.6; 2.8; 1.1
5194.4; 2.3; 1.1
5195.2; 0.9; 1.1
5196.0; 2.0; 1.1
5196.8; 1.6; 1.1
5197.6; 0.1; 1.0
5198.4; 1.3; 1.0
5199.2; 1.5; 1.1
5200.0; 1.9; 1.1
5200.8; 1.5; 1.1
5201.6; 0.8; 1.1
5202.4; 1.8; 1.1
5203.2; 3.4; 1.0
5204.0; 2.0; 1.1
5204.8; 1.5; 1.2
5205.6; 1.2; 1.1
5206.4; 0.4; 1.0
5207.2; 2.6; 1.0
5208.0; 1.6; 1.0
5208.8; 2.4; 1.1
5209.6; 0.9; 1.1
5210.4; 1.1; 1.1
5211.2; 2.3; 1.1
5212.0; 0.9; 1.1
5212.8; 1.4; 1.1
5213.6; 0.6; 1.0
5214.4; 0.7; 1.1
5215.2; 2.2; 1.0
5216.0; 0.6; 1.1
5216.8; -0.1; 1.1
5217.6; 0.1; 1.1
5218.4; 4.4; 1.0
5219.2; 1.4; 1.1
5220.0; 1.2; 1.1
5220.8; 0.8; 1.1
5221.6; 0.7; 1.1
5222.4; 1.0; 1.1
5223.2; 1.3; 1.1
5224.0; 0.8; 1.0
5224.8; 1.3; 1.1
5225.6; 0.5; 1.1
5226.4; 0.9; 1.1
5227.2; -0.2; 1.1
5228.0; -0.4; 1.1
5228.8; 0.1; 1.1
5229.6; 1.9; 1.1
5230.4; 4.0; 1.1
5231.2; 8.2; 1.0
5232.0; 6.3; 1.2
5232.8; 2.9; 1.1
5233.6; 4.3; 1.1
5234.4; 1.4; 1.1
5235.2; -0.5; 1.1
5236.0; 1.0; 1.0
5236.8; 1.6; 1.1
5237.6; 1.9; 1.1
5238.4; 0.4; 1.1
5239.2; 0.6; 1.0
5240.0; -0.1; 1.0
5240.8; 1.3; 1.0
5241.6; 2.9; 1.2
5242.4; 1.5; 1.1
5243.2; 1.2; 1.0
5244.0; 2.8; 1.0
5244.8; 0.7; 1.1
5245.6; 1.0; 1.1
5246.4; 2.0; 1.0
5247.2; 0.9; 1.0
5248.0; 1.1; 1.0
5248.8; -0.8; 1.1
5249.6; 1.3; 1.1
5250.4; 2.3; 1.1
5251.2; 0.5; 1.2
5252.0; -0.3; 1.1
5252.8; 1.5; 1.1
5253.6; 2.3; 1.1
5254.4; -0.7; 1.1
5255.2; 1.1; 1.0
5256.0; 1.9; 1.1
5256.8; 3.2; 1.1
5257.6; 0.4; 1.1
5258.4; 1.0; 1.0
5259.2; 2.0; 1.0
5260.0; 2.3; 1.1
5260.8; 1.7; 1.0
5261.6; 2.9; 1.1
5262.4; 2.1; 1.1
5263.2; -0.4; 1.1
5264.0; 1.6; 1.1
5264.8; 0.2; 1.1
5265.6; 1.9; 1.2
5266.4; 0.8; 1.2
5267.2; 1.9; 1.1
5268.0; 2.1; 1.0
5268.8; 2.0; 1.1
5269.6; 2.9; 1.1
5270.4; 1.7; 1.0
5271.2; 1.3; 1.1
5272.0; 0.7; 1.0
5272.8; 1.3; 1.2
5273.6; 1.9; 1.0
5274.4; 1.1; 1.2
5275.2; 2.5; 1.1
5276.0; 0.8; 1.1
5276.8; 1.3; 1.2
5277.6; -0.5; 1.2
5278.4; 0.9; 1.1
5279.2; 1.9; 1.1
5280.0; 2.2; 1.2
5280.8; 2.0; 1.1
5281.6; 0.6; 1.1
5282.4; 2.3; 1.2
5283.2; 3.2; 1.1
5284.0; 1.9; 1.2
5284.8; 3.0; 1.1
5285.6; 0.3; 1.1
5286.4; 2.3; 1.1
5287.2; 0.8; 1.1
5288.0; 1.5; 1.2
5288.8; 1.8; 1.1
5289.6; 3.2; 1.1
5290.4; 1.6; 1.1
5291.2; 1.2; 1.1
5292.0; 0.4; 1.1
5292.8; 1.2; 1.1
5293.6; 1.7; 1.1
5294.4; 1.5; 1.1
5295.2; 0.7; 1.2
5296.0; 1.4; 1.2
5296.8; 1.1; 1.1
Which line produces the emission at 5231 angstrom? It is H-beta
